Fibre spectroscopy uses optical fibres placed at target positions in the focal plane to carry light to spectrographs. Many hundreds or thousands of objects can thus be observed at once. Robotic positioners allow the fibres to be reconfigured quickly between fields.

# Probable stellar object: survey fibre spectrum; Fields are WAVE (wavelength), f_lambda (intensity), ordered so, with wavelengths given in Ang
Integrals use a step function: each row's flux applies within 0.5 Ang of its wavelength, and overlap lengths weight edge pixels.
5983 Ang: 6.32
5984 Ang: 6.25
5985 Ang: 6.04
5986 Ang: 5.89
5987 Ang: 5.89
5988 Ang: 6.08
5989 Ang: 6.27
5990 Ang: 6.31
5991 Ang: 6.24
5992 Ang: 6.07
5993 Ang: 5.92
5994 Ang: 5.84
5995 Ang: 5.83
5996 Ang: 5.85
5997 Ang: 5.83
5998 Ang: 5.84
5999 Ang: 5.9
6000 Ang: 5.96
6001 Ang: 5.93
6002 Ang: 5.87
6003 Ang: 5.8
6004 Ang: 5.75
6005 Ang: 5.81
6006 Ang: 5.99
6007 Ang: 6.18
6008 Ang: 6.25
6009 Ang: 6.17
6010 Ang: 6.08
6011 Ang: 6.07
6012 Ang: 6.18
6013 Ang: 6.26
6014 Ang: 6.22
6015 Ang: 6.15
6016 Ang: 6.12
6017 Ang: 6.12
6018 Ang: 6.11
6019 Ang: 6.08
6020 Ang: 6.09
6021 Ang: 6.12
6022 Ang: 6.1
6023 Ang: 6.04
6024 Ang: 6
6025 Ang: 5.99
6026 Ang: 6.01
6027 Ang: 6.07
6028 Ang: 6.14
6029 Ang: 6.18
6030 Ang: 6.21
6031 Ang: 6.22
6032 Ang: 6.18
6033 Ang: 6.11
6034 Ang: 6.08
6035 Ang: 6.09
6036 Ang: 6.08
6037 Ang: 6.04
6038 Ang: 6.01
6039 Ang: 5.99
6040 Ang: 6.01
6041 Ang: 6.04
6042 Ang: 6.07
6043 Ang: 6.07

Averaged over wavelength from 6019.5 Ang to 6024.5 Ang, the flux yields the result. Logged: 6.07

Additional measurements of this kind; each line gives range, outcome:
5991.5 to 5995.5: 5.91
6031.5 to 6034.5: 6.12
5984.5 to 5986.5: 5.96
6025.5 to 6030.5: 6.12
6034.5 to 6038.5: 6.05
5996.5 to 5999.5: 5.86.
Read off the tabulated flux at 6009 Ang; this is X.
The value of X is 6.17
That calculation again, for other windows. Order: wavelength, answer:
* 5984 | 6.25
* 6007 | 6.18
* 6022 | 6.1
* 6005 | 5.81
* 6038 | 6.01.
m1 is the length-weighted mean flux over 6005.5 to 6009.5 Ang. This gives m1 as 6.15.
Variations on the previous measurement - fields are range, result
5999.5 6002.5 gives 5.92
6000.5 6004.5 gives 5.84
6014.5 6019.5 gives 6.12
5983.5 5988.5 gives 6.03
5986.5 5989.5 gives 6.08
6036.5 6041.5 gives 6.02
